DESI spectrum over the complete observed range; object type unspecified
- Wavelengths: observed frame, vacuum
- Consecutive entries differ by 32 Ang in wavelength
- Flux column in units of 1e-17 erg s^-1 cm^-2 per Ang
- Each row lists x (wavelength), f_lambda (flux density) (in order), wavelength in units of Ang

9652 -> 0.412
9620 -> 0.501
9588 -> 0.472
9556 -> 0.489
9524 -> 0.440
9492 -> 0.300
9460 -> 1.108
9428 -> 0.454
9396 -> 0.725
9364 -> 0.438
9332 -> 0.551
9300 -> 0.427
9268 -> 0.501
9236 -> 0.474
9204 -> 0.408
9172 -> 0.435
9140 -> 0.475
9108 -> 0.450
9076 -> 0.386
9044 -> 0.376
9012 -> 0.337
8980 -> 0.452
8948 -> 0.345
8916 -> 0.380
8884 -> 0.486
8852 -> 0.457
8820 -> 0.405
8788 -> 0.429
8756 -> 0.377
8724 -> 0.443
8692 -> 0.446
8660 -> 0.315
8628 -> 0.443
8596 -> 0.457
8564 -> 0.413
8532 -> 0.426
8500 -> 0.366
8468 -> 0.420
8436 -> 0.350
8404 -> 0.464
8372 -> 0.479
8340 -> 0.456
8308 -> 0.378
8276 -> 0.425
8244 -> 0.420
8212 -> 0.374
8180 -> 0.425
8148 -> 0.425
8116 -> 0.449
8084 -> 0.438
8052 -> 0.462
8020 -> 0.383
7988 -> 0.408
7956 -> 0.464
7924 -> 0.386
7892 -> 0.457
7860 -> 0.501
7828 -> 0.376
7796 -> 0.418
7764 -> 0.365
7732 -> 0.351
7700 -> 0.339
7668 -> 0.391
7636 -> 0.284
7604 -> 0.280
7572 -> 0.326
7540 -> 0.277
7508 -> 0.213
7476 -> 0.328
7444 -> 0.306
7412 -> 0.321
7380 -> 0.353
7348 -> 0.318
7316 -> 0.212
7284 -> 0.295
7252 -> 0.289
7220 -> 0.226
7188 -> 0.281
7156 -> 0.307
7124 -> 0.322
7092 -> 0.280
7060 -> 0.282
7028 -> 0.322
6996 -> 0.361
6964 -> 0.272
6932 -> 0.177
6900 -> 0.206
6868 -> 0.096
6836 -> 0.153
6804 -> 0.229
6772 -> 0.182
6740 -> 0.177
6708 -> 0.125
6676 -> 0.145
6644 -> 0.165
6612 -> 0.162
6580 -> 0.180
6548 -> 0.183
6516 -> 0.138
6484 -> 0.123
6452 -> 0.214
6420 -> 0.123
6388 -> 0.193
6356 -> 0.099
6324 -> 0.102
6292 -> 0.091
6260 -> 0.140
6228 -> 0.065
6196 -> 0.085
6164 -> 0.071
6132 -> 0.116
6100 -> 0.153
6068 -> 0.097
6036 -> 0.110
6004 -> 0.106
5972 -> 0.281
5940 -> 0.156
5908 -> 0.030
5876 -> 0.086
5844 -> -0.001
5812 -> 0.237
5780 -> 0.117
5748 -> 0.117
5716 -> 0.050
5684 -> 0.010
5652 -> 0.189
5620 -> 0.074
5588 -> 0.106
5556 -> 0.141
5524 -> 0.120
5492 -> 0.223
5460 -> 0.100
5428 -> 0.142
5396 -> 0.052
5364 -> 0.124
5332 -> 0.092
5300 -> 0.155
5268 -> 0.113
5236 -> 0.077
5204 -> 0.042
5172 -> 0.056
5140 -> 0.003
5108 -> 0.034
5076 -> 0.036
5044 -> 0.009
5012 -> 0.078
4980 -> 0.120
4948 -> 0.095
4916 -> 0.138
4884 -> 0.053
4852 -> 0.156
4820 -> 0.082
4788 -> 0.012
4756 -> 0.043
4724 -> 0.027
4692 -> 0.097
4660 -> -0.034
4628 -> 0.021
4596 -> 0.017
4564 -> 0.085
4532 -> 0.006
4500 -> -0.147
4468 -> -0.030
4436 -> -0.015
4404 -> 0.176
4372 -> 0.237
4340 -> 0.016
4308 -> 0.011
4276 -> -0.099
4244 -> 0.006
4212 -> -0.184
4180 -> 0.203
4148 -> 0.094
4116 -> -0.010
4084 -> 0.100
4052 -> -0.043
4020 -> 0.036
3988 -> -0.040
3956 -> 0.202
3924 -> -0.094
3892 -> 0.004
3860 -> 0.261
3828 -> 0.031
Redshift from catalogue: 0.74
